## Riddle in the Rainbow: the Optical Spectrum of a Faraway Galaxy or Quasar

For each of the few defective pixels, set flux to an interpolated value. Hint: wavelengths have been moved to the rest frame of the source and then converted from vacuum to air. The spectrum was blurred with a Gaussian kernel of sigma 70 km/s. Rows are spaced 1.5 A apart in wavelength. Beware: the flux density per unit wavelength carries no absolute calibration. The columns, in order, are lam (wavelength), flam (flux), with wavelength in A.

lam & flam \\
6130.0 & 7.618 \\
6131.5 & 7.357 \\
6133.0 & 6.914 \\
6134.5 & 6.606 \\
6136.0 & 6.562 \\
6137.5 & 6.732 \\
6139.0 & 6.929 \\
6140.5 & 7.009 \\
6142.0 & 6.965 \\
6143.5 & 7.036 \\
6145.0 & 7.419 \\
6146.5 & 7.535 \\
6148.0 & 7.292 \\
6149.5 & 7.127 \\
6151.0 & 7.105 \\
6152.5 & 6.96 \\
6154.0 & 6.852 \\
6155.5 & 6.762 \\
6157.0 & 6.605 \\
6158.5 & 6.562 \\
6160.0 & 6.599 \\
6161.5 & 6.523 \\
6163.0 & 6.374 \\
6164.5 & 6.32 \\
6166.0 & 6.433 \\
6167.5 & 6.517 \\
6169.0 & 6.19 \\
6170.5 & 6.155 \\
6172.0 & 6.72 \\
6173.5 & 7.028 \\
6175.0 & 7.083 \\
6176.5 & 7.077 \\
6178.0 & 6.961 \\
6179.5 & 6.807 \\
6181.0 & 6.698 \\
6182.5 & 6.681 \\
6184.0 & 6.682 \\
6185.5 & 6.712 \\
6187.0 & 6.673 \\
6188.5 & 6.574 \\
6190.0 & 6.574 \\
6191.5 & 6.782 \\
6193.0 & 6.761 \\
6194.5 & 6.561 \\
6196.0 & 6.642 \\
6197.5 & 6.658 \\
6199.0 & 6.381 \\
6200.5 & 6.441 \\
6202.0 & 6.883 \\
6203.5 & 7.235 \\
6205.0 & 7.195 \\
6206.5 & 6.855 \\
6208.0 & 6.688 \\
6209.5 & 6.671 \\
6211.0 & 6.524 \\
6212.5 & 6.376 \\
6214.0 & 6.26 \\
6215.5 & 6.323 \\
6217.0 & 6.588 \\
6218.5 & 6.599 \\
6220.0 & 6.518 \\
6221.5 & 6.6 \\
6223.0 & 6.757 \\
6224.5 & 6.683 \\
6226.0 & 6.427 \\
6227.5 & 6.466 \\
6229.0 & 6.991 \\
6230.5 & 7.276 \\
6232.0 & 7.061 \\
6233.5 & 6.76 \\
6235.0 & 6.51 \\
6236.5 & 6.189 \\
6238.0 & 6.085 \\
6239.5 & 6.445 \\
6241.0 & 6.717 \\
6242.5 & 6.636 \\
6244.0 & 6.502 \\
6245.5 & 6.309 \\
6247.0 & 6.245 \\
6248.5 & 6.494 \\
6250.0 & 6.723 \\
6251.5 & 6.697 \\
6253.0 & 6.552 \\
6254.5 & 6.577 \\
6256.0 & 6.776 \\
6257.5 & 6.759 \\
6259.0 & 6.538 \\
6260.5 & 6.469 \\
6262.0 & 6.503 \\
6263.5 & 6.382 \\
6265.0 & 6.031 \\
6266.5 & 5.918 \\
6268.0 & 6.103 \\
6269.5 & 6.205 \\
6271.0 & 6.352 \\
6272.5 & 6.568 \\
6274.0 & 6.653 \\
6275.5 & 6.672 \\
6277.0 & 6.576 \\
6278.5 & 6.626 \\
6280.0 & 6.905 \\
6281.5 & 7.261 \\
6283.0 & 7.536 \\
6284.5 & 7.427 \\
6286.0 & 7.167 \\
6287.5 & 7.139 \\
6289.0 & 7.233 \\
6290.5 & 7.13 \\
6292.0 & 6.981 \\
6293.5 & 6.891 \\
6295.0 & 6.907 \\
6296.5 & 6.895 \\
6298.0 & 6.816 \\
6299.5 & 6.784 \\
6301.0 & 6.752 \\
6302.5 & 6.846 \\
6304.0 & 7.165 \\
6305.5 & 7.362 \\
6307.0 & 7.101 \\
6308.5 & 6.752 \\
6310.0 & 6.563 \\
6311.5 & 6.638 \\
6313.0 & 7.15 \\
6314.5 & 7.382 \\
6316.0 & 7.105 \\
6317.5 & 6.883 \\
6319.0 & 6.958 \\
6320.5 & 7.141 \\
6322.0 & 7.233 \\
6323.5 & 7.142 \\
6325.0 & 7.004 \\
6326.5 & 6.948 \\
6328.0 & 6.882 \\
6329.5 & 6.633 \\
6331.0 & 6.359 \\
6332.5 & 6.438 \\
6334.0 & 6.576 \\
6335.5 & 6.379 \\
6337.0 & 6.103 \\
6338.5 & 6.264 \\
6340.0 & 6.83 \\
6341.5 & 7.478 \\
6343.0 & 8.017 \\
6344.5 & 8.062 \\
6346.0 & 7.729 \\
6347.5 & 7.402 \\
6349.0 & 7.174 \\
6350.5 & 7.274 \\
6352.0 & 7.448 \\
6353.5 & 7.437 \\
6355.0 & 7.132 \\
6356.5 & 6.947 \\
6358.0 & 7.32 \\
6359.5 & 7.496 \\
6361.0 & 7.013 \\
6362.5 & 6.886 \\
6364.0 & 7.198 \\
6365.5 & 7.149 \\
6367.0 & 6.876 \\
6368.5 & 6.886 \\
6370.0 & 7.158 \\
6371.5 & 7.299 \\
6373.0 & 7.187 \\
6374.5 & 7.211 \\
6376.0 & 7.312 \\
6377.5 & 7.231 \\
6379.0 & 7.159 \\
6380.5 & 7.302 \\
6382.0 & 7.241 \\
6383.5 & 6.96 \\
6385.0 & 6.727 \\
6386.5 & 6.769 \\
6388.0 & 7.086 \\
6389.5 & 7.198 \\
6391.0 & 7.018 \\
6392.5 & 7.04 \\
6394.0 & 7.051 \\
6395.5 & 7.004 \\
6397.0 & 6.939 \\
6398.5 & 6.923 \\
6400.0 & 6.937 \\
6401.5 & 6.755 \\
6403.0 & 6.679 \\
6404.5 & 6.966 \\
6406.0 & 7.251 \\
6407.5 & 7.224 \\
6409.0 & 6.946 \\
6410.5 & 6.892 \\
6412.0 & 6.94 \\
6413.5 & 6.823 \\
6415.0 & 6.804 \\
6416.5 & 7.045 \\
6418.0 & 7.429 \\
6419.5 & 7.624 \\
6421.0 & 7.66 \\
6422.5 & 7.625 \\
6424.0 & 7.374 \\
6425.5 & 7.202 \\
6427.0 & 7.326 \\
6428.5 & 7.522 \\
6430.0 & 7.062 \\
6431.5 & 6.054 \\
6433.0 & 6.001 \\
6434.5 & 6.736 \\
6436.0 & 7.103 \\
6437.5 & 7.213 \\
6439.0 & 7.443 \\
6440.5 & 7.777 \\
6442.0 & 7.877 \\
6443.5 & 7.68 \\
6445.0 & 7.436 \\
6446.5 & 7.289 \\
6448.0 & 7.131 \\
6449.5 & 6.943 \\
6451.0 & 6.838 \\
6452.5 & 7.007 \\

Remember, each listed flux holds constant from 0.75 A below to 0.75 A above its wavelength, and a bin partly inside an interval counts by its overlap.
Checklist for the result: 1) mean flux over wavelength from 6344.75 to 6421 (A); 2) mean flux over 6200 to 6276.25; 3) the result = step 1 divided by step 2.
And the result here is 1.1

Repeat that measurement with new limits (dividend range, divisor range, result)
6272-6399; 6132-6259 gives 1.05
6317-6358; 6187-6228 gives 1.06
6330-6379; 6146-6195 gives 1.05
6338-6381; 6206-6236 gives 1.09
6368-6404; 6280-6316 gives 1.00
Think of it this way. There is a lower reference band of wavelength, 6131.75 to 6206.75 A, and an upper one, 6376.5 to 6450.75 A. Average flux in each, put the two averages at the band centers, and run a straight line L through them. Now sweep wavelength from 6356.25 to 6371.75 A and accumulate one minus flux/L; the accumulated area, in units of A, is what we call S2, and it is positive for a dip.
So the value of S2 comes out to -0.2 A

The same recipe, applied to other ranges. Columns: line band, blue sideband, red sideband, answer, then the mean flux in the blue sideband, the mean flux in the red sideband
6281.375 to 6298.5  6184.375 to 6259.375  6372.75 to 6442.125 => -0.8 A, 6.63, 7.09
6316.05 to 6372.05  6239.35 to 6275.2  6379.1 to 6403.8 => -2.1 A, 6.47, 6.98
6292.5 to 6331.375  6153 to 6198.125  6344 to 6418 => 0.1 A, 6.65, 7.11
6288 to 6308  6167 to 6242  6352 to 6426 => -0.3 A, 6.66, 7.11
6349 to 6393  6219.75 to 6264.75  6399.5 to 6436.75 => -1.4 A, 6.58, 7.04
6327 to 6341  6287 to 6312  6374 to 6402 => 0.9 A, 6.94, 7.05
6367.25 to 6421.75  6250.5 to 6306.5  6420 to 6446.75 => 0.4 A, 6.76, 7.25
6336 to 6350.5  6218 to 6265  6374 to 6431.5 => -0.6 A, 6.58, 7.1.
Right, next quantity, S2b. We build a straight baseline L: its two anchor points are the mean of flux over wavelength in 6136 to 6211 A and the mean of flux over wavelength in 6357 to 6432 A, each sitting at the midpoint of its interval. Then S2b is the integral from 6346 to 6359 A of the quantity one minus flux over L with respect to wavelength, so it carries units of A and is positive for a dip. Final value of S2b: -0.5 A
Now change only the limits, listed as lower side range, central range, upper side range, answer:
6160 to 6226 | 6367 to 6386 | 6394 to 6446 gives -0.25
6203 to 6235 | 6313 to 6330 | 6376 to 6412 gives -0.38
